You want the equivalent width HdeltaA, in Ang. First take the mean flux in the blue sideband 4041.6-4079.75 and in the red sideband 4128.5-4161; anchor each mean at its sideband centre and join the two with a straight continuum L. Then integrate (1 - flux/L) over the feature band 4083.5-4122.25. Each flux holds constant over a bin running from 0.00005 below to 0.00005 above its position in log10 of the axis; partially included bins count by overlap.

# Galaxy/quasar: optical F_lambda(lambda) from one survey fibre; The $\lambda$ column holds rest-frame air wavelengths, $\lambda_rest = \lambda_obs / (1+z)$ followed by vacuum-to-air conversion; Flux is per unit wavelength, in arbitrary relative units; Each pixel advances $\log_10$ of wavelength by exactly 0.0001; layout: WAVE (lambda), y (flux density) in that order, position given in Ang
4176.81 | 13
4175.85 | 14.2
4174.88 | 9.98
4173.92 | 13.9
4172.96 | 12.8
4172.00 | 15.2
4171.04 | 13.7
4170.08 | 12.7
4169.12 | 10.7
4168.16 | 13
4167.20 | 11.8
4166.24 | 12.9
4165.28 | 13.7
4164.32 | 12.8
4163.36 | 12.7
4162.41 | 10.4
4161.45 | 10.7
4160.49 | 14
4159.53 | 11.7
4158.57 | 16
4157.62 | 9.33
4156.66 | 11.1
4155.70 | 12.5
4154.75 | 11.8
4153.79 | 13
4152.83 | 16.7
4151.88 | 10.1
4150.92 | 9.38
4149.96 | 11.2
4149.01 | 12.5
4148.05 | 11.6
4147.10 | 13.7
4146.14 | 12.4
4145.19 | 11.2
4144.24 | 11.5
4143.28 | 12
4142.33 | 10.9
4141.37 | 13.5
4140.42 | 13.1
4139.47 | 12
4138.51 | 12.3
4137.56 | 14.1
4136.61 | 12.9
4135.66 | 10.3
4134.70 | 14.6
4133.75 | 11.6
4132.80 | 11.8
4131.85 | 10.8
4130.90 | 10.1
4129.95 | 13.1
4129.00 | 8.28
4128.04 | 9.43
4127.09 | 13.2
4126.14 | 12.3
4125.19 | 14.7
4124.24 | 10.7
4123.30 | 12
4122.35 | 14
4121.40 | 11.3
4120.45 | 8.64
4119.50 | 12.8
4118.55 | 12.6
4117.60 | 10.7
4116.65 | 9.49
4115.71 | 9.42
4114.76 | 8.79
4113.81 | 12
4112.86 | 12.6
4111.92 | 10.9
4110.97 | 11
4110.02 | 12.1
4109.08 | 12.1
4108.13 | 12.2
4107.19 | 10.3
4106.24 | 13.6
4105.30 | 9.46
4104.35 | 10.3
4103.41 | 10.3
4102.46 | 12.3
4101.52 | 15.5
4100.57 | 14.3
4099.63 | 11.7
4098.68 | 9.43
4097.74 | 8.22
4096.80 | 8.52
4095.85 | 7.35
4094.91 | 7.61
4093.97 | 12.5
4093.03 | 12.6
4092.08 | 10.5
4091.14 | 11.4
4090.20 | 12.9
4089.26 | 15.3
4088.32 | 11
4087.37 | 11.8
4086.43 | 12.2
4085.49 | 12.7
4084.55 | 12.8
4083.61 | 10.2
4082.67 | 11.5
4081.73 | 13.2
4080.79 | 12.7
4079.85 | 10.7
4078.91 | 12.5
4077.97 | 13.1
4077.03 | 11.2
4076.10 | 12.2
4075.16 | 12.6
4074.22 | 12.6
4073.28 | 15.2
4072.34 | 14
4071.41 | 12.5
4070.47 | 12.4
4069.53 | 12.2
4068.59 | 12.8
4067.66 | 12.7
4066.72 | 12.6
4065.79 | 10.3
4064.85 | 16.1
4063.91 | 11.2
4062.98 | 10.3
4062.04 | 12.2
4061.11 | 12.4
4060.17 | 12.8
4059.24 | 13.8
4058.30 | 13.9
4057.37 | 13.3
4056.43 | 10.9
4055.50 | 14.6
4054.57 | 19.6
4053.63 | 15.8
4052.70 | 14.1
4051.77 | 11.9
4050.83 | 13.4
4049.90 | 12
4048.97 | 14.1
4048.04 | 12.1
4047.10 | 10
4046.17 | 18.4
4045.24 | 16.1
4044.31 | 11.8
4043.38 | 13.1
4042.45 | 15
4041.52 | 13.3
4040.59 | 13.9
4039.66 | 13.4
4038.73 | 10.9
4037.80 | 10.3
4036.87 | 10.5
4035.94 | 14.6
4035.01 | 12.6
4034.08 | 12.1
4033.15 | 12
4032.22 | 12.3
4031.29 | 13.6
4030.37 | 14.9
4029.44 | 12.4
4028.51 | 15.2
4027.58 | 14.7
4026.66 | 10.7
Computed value 4.1 Ang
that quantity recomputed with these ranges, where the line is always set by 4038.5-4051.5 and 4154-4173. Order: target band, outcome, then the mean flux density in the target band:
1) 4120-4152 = 2.2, 11.8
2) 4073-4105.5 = 3.5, 11.7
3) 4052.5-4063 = -0.4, 13.8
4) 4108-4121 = 1.8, 11.1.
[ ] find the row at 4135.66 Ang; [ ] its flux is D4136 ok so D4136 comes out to 10.3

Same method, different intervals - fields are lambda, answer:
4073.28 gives 15.2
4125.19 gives 14.7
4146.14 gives 12.4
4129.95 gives 13.1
